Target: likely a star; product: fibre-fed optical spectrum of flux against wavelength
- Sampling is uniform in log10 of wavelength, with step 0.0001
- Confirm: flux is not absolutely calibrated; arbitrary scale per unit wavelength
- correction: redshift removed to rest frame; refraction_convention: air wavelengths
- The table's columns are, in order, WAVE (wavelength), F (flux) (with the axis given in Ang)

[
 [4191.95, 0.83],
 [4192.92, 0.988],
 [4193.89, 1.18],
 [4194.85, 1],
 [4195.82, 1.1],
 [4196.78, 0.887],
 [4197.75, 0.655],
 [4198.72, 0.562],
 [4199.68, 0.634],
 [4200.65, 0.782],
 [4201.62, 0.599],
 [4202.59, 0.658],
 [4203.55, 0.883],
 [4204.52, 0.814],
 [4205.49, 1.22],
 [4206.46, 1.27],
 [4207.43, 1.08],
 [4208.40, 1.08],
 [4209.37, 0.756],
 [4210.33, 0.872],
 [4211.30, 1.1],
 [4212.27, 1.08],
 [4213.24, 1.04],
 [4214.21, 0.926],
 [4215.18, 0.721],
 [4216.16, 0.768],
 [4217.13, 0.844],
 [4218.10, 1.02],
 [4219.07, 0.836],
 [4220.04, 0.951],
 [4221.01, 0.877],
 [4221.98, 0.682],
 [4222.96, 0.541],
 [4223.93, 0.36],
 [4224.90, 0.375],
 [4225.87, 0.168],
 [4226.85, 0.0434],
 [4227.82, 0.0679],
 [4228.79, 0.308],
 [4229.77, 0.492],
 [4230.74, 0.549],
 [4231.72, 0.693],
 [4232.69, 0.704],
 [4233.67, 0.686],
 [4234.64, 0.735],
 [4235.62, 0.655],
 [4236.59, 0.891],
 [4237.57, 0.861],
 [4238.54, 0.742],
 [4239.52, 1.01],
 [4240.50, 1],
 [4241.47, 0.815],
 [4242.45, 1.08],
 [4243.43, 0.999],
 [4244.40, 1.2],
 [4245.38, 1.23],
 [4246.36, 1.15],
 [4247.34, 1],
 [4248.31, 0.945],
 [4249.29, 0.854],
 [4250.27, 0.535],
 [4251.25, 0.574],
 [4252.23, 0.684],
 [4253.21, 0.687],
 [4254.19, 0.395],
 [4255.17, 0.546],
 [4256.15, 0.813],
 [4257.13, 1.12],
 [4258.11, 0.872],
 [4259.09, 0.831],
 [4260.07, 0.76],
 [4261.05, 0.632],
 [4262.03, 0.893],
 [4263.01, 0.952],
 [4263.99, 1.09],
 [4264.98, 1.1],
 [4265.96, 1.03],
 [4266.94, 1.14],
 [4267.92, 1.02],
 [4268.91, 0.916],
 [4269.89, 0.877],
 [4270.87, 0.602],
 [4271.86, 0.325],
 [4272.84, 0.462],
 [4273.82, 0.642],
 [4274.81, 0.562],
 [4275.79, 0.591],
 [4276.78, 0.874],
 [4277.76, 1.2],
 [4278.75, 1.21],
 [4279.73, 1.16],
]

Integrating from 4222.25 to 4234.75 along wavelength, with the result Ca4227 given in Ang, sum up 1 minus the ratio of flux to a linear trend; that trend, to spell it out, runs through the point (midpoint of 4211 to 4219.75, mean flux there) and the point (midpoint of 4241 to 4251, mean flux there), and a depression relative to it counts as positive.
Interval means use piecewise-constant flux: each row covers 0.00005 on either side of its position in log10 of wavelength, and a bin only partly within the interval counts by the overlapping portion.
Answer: 6.7 Ang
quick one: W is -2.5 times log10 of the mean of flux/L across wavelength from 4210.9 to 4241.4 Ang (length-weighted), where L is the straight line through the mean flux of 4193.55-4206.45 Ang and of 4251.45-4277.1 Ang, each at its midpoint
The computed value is 0.179 mag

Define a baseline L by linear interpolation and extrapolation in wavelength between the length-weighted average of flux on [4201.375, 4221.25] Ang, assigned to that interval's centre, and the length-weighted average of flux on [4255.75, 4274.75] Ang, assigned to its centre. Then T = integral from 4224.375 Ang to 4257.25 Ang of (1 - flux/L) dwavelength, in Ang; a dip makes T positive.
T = 5.9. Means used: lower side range 0.928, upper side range 0.84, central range 0.719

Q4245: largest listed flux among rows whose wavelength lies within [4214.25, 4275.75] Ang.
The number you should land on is 1.23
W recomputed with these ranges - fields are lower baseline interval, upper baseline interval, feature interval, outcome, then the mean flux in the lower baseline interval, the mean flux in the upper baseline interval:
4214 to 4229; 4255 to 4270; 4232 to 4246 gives -0.22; 0.592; 0.921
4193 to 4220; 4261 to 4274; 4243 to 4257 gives 0.04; 0.905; 0.846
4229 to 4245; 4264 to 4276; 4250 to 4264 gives 0.07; 0.813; 0.789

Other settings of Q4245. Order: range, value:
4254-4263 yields 1.12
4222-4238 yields 0.891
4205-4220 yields 1.27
